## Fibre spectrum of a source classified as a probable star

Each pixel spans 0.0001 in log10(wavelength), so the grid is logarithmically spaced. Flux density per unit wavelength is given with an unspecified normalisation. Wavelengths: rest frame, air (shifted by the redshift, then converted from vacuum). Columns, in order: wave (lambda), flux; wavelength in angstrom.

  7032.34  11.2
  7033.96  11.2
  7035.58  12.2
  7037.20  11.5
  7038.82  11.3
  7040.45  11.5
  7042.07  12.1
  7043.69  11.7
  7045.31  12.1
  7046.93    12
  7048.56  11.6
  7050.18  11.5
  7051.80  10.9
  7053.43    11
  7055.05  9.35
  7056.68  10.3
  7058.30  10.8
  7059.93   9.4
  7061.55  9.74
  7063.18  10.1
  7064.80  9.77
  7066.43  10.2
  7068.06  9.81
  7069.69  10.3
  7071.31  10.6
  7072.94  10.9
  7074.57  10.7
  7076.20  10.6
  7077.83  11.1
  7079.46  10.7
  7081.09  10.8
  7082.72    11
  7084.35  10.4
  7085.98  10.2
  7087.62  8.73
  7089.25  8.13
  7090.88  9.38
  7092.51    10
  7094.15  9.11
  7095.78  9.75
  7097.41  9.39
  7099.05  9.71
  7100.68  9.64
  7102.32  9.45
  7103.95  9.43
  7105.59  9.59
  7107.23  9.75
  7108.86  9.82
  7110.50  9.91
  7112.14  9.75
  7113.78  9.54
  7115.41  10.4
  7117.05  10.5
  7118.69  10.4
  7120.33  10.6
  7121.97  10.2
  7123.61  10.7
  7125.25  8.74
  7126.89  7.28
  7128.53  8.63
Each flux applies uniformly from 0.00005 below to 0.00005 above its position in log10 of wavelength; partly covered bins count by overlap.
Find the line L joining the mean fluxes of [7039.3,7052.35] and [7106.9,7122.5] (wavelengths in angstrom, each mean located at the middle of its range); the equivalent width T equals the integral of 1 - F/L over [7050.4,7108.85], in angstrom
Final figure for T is 4.7 angstrom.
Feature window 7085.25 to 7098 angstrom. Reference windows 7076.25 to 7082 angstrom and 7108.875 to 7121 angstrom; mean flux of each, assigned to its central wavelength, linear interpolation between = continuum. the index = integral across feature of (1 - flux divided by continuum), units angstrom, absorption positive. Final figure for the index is 1.5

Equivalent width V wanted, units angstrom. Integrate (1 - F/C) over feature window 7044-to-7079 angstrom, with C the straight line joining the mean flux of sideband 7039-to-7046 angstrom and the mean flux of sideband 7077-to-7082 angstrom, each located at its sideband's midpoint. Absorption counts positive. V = 2.1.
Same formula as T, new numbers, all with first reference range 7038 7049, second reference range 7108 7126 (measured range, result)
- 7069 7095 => 1.7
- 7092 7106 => 1.2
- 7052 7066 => 1.6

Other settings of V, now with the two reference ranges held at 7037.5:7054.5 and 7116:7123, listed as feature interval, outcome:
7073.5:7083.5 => 0.20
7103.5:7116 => 0.95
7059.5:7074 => 1.42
